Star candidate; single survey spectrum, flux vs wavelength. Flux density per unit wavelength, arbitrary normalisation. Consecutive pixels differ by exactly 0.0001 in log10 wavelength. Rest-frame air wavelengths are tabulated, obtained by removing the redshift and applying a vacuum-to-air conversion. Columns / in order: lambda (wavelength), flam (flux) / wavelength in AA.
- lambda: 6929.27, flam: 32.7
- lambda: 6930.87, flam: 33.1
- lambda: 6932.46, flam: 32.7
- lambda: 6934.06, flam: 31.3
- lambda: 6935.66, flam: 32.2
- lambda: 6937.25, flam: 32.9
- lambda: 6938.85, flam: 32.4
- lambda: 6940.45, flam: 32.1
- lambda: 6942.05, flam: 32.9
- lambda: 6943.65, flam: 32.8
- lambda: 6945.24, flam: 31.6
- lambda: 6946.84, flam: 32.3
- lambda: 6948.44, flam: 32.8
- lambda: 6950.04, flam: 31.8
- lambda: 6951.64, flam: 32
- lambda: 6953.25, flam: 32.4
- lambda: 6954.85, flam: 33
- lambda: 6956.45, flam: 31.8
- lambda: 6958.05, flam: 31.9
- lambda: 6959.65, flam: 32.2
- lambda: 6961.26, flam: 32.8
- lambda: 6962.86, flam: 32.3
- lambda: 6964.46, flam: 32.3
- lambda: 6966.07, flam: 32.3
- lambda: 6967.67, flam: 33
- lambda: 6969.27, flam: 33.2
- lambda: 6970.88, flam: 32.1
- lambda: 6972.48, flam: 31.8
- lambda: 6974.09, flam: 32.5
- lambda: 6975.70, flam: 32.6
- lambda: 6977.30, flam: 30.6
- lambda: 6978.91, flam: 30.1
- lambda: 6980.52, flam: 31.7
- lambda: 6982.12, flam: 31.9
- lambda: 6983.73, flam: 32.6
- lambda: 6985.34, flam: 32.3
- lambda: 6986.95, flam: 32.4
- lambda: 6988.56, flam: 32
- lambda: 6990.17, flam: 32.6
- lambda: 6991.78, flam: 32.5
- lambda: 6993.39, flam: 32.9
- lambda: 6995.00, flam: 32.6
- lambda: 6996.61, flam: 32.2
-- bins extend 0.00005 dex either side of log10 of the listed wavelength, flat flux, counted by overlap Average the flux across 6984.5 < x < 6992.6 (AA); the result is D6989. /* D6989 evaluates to 32.3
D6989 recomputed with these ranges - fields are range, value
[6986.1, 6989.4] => 32.2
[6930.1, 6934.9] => 32.4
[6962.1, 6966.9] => 32.3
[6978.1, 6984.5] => 31.6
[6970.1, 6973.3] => 32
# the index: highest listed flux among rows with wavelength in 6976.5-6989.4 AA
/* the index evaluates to 32.6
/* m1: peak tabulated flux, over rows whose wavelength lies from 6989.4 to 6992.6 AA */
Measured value 32.6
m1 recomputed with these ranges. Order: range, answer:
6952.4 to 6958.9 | 33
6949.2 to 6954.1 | 32.4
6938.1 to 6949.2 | 32.9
